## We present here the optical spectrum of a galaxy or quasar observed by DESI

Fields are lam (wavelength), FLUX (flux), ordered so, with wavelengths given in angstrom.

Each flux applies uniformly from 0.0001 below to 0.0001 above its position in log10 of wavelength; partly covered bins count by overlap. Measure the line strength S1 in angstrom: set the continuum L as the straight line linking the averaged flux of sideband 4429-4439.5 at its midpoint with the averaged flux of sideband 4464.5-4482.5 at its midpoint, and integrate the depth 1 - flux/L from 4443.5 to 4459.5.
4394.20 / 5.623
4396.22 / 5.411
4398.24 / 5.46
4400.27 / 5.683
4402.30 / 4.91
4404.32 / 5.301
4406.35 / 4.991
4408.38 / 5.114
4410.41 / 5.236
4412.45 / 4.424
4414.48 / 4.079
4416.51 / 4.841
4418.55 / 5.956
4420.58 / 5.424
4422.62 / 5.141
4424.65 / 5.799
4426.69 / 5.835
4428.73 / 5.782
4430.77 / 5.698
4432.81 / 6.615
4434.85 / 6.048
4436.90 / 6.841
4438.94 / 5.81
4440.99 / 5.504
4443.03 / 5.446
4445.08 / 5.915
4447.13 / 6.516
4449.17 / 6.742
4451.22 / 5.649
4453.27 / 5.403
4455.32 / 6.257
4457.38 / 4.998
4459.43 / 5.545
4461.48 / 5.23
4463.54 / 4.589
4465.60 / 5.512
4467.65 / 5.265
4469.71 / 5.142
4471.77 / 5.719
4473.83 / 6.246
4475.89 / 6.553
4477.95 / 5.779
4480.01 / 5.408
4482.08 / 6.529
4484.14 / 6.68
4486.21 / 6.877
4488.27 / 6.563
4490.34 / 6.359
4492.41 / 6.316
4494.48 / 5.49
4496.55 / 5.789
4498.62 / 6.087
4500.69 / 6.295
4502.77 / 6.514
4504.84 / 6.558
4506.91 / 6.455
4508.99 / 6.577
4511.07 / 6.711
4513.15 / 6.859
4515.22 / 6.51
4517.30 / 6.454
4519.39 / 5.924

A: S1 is 0.32 angstrom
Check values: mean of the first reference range 6.19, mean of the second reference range 5.77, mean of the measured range 5.88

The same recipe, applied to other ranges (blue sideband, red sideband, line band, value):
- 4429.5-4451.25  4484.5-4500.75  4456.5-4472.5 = 2.4 angstrom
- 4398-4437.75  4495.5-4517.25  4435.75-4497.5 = 1.1 angstrom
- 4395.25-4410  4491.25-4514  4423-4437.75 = -1.3 angstrom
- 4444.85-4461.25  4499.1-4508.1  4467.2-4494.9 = 0.4 angstrom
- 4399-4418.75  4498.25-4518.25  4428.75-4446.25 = -1.7 angstrom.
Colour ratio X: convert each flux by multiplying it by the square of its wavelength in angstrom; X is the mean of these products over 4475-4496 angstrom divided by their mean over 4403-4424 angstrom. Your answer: 1.3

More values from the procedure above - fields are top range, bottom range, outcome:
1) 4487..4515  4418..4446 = 1.12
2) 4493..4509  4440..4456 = 1.07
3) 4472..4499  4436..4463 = 1.08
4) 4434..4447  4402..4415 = 1.24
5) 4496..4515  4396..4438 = 1.23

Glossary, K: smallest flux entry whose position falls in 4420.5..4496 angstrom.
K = 4.589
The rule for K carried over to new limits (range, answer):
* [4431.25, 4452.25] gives 5.446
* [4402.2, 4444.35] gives 4.079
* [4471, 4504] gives 5.408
